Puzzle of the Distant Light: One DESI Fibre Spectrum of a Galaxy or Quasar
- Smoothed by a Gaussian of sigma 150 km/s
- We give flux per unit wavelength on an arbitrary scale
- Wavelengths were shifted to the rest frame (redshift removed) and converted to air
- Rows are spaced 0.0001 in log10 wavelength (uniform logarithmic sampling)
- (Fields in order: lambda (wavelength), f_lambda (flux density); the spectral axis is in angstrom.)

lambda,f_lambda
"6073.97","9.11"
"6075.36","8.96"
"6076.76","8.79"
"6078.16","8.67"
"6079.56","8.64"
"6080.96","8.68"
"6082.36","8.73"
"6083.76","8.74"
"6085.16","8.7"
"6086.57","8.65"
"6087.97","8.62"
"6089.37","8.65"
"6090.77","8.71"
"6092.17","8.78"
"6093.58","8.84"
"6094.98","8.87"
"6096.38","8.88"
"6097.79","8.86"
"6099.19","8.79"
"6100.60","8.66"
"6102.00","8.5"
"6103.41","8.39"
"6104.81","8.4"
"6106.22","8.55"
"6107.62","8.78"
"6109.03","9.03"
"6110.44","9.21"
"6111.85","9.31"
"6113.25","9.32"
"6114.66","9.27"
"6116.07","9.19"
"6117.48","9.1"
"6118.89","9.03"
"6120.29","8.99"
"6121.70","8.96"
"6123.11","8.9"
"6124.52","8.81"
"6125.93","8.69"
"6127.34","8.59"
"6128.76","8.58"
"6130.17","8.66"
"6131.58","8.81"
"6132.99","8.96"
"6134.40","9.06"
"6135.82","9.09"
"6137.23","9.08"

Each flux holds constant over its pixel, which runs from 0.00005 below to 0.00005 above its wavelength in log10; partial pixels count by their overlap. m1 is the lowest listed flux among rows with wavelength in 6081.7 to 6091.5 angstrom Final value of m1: 8.62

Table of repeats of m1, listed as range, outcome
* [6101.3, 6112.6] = 8.39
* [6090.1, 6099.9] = 8.71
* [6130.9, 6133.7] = 8.81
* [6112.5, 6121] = 8.99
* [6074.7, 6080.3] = 8.64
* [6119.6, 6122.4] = 8.96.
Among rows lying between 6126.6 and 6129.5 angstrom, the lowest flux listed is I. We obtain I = 8.58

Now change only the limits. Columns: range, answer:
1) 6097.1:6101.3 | 8.66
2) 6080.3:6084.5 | 8.68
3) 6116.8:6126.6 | 8.69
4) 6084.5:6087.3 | 8.65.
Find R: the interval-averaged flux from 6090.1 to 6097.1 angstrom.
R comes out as 8.81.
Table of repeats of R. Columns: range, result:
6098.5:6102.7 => 8.65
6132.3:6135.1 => 9.02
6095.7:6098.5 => 8.86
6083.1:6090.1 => 8.67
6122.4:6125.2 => 8.85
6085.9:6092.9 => 8.68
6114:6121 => 9.12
